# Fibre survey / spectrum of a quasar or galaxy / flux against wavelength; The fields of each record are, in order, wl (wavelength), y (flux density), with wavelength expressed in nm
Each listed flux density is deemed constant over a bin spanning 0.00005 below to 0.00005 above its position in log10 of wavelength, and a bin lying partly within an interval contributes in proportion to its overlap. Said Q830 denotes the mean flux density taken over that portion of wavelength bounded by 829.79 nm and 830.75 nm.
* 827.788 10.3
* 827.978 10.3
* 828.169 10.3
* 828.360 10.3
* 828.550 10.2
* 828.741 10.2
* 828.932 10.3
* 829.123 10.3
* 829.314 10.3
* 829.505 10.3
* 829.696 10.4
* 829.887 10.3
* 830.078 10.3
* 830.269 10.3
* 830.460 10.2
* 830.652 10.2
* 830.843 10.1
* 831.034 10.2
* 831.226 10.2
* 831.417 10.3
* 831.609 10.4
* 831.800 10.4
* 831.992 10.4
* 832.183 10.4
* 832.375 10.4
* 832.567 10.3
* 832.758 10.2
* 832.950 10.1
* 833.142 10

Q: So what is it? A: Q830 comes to 10.3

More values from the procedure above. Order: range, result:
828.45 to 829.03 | 10.2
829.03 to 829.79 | 10.3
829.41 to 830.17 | 10.3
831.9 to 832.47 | 10.4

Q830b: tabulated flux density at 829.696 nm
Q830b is 10.4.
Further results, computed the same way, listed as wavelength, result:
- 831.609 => 10.4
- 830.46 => 10.2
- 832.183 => 10.4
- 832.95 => 10.1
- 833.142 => 10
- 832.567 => 10.3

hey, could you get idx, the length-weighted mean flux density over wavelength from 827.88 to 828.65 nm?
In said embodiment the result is 10.3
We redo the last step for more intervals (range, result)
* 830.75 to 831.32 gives 10.2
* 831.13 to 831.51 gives 10.3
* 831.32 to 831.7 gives 10.3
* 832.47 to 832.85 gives 10.3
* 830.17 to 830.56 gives 10.2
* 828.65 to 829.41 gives 10.3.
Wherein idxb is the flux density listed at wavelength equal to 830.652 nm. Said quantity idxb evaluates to 10.2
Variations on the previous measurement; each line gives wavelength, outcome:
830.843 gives 10.1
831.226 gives 10.2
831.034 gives 10.2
